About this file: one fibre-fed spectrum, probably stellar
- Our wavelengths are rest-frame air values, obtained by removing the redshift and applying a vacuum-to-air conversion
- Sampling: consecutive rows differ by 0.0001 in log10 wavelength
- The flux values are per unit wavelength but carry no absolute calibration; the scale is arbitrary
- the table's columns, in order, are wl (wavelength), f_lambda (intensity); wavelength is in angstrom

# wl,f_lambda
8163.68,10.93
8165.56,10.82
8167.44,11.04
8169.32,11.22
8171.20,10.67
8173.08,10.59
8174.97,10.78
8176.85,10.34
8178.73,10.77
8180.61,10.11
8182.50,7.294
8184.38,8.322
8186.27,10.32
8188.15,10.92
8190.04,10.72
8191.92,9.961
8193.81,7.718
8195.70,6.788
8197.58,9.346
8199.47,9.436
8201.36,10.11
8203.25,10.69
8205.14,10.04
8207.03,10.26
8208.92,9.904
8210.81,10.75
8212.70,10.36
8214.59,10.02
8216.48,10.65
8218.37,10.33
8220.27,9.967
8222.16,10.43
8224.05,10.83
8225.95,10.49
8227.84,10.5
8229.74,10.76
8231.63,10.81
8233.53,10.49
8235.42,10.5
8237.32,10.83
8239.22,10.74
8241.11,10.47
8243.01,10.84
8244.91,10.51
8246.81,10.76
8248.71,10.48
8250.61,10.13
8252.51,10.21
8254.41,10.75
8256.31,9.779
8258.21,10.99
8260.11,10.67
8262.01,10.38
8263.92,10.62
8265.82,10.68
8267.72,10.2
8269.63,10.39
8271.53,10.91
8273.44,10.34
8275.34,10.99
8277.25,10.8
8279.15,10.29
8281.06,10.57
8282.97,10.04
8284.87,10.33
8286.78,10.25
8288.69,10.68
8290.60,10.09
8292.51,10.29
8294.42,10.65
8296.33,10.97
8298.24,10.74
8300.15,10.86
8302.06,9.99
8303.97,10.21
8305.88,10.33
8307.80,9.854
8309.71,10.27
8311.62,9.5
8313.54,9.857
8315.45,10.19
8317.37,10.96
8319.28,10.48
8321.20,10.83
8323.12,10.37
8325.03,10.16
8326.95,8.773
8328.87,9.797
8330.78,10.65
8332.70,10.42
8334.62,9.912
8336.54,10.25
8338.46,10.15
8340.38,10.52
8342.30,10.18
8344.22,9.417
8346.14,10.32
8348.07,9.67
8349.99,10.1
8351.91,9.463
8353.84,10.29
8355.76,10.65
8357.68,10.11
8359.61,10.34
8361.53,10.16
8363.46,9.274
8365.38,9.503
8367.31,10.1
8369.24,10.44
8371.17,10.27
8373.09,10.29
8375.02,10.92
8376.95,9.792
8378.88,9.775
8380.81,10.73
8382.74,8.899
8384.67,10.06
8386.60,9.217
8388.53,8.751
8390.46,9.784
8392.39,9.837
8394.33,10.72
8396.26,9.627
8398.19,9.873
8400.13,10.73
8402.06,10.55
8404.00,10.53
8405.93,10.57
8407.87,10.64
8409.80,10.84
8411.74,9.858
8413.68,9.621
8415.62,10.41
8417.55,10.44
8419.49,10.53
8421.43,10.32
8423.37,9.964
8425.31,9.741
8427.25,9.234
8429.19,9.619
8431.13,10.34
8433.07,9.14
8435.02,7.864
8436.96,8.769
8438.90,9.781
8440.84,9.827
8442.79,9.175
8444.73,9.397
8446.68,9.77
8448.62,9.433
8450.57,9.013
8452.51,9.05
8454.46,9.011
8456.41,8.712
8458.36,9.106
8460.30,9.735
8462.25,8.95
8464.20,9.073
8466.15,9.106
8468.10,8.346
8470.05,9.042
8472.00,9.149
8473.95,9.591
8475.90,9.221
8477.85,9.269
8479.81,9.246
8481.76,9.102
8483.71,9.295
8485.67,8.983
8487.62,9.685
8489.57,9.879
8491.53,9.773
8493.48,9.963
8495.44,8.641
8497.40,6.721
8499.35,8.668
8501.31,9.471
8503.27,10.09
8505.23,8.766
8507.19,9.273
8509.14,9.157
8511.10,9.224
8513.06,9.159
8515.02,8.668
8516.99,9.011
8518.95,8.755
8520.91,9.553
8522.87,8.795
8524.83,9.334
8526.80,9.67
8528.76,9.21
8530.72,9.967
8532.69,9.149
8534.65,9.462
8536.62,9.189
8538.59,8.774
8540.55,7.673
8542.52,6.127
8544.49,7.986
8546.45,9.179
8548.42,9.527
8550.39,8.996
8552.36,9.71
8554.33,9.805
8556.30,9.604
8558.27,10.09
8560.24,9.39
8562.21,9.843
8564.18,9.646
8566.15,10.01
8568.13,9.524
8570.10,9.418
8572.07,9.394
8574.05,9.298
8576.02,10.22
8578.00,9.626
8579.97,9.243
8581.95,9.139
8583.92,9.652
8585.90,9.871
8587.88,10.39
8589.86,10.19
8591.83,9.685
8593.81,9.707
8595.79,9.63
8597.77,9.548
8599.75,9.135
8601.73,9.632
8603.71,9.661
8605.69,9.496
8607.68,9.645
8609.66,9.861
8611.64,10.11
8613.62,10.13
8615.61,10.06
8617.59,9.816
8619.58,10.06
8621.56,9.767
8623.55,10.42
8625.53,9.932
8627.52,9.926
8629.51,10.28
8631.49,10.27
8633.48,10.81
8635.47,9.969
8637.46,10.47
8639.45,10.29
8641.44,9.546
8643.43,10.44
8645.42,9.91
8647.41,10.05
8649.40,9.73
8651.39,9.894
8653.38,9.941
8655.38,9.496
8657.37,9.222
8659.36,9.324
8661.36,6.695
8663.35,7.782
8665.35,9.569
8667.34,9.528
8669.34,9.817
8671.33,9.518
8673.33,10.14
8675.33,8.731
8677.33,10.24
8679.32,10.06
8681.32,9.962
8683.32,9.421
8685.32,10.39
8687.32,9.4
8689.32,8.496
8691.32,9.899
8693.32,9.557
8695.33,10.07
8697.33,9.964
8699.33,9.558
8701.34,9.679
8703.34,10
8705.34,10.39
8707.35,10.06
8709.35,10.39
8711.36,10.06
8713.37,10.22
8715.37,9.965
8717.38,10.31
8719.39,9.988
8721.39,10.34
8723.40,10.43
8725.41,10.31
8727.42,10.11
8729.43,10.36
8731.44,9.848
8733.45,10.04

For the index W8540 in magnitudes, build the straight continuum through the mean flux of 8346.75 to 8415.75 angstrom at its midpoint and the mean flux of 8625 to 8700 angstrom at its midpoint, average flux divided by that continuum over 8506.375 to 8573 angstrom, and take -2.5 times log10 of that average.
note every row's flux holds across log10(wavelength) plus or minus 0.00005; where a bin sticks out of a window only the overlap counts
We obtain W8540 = 0.076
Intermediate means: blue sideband 10.1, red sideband 9.69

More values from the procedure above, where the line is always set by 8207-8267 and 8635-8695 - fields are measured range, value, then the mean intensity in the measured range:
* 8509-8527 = 0.09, 9.1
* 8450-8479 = 0.10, 9.09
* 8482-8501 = 0.10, 9.08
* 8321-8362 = 0.02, 10.1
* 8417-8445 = 0.05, 9.6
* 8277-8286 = 0.00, 10.4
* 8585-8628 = -0.02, 9.85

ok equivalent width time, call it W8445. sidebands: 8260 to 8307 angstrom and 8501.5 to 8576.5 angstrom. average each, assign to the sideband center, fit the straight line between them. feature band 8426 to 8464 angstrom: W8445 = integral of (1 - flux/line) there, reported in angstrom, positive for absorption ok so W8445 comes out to 1.7 angstrom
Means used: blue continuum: 10.5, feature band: 9.26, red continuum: 9.22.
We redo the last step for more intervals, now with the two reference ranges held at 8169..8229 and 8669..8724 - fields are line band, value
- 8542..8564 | 1.6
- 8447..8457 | 0.9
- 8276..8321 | -1.7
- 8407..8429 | -0.4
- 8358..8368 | 0.1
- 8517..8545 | 3.0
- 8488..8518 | 2.5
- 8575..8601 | 0.6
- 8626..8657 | -0.4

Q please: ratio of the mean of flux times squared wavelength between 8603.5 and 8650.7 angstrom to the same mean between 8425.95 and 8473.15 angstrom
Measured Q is 1.14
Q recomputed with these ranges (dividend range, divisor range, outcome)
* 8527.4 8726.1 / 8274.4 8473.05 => 1.03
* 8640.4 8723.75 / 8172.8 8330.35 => 1.05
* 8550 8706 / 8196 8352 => 1.02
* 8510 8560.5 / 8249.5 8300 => 0.92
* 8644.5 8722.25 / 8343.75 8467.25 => 1.06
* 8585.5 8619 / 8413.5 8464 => 1.07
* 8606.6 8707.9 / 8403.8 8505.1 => 1.09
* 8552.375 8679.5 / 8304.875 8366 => 1.03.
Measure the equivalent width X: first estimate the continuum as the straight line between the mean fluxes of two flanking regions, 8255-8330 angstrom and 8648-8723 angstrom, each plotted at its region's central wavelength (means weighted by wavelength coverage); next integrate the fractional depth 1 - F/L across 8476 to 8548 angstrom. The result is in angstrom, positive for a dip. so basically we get 6.9 angstrom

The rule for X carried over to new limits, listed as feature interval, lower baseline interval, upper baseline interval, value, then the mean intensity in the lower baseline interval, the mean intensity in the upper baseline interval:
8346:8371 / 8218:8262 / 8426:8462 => -0.58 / 10.5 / 9.27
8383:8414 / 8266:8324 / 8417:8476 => -1.17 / 10.4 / 9.36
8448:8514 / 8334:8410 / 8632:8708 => 5.25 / 10.1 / 9.69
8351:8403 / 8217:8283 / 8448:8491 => -1.35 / 10.5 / 9.19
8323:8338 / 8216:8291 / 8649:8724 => 0.49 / 10.5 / 9.69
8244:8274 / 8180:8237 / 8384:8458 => -1.73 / 9.97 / 9.75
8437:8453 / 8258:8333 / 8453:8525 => 0.00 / 10.4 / 9.12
